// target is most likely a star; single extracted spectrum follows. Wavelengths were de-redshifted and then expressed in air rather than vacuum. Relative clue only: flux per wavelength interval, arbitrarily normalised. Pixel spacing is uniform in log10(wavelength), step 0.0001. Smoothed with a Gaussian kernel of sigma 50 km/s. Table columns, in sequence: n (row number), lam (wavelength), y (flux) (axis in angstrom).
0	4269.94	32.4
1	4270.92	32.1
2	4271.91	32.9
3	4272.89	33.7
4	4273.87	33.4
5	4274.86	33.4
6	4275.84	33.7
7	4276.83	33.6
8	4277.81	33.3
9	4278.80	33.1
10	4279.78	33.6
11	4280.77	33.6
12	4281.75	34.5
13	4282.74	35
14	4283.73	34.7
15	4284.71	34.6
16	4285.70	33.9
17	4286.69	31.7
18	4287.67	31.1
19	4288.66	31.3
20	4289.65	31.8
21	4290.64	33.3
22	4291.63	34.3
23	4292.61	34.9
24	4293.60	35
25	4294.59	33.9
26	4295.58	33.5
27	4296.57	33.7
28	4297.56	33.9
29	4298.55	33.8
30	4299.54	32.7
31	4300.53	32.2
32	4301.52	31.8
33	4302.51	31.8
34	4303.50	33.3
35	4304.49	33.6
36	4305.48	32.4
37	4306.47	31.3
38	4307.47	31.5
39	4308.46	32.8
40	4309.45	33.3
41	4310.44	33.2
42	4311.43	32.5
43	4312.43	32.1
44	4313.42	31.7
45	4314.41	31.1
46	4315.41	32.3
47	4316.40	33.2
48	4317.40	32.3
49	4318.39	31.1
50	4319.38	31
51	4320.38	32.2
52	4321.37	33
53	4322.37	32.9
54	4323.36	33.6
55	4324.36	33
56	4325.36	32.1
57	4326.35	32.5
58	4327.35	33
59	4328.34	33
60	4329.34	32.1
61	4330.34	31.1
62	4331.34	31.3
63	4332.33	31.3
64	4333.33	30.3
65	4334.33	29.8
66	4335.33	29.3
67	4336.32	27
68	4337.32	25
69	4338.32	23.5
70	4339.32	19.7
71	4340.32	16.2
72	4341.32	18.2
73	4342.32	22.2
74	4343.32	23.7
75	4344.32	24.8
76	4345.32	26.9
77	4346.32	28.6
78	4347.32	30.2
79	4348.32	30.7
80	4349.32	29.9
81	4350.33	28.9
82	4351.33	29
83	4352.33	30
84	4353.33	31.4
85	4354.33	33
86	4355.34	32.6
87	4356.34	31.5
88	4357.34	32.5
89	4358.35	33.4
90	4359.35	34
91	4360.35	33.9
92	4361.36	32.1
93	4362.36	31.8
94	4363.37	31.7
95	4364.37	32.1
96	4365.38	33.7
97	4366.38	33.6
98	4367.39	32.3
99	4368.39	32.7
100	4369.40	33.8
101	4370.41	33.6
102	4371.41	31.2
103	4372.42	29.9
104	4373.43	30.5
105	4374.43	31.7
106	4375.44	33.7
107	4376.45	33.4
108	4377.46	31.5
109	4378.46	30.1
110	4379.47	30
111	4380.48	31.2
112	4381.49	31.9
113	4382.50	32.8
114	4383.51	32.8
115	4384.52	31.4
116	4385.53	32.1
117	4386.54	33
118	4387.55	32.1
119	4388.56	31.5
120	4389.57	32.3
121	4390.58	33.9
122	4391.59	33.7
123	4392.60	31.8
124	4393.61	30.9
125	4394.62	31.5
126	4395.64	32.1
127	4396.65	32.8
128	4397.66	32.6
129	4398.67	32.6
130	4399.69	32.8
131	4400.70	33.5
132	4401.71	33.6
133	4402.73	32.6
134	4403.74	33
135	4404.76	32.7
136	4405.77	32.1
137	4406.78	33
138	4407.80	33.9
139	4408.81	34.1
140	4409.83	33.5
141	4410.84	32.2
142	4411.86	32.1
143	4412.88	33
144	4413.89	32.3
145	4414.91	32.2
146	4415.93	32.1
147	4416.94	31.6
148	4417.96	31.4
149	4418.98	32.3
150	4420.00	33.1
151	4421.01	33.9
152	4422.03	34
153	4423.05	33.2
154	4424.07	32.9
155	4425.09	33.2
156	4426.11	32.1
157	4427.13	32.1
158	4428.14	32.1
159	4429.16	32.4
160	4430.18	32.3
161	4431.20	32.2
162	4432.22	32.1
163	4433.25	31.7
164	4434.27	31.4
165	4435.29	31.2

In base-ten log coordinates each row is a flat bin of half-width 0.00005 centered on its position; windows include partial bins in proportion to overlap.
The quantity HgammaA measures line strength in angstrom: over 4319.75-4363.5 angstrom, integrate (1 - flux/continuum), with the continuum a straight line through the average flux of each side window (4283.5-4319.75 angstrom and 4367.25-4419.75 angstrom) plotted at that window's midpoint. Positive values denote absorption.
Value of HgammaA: 4.0 angstrom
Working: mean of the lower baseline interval 32.8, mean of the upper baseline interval 32.3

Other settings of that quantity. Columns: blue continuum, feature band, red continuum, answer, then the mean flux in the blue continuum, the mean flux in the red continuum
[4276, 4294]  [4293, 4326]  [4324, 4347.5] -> -2.2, 33.5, 27.6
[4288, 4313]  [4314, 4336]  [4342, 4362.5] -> -0.2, 32.9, 30.1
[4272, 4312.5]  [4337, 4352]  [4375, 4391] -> 3.4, 33.2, 32.1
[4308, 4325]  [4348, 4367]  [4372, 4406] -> 0.2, 32.4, 32.2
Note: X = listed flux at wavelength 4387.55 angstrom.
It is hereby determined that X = 32.1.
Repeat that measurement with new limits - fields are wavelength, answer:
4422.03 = 34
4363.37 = 31.7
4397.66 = 32.6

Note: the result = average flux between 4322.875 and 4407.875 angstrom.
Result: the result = 30.9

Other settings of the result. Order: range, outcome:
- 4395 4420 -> 32.7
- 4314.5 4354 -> 29.2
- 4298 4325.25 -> 32.4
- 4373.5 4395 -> 32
